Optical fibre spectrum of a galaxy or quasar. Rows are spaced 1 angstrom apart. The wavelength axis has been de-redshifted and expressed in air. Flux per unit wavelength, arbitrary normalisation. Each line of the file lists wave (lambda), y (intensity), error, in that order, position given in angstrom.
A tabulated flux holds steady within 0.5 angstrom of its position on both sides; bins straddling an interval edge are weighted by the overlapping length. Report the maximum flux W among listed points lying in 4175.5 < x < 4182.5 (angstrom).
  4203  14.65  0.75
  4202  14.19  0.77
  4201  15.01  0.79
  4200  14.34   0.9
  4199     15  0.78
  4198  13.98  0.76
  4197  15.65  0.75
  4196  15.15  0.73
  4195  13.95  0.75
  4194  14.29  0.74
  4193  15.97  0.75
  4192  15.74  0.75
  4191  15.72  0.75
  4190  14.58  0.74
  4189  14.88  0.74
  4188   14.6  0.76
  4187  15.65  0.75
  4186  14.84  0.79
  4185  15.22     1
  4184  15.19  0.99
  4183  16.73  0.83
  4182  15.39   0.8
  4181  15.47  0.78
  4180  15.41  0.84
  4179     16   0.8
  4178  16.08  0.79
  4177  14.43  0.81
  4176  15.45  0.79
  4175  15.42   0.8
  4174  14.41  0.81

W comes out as 16.08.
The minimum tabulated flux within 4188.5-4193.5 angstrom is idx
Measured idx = 14.58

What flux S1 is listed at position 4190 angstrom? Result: 14.58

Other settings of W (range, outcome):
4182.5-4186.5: 16.73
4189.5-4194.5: 15.97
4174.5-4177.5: 15.45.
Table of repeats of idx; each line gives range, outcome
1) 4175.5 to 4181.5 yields 14.43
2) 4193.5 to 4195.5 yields 13.95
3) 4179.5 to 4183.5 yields 15.39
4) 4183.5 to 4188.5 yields 14.6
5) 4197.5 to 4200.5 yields 13.98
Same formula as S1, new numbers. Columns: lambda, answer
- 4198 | 13.98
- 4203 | 14.65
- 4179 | 16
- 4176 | 15.45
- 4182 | 15.39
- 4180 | 15.41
